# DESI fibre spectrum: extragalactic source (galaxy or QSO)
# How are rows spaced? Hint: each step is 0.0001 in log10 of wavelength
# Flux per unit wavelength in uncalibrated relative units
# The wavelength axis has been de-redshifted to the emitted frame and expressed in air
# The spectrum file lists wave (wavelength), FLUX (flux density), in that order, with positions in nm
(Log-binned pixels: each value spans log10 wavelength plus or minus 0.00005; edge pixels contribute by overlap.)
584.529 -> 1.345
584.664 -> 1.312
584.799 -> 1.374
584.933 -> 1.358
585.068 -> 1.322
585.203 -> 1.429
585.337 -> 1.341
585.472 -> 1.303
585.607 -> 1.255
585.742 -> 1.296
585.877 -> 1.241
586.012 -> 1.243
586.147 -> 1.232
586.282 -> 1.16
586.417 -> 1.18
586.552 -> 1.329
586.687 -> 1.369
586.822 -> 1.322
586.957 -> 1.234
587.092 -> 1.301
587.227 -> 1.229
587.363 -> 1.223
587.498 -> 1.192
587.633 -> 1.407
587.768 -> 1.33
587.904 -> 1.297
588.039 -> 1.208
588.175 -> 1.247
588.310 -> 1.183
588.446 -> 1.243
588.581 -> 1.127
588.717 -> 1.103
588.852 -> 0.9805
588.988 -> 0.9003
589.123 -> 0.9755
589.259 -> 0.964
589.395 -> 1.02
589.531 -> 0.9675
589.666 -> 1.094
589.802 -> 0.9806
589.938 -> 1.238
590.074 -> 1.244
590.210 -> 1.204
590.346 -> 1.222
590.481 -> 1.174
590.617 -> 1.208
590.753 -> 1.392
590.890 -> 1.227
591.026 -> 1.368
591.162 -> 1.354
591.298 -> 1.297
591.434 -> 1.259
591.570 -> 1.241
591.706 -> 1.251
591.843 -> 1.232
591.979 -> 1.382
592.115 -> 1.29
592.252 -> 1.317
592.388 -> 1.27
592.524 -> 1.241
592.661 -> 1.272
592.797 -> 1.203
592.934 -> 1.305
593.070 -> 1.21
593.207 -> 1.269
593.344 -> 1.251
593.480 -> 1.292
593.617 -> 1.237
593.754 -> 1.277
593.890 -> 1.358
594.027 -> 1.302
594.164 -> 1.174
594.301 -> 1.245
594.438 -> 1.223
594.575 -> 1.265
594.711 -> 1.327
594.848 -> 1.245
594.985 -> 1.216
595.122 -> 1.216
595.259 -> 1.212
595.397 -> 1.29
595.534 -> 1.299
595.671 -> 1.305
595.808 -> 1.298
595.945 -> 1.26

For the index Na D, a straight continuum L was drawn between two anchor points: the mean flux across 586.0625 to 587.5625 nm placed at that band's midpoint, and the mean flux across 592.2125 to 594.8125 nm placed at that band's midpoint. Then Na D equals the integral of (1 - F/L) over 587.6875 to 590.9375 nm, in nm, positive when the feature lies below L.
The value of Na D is 0.28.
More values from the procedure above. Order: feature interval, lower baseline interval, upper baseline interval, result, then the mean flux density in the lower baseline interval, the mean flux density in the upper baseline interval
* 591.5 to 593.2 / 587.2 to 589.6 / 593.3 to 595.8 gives -0.07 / 1.14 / 1.26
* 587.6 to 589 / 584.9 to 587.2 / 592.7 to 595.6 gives 0.10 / 1.29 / 1.26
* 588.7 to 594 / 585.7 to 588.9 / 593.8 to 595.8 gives 0.18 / 1.24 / 1.26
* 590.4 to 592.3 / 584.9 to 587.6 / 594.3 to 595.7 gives -0.03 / 1.28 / 1.26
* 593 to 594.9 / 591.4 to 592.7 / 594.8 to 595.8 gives 0.00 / 1.28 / 1.26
